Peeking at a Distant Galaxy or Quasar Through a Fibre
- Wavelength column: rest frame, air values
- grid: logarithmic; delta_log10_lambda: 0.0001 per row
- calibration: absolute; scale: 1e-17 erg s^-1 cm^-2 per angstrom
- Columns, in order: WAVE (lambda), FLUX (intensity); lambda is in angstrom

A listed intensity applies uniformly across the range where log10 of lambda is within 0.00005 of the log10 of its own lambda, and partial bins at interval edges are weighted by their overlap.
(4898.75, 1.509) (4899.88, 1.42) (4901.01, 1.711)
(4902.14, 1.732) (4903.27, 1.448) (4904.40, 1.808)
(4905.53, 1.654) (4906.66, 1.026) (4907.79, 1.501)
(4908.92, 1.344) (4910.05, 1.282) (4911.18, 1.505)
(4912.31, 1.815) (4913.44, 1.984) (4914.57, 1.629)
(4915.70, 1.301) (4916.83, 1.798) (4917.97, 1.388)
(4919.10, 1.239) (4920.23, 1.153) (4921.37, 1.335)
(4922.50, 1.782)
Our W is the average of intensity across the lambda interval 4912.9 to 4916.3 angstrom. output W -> 1.64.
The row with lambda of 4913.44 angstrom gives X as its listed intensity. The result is 1.984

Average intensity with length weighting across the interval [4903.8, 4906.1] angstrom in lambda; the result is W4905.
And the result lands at 1.72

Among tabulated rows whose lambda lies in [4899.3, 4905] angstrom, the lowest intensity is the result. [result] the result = 1.42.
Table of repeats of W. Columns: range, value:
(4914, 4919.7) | 1.47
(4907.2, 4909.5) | 1.42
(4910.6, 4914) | 1.77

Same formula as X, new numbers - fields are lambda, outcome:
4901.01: 1.711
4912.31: 1.815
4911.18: 1.505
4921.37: 1.335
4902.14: 1.732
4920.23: 1.153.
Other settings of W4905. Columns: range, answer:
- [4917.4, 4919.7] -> 1.31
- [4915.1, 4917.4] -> 1.55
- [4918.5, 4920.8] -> 1.2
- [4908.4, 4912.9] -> 1.49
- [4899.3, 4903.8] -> 1.58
